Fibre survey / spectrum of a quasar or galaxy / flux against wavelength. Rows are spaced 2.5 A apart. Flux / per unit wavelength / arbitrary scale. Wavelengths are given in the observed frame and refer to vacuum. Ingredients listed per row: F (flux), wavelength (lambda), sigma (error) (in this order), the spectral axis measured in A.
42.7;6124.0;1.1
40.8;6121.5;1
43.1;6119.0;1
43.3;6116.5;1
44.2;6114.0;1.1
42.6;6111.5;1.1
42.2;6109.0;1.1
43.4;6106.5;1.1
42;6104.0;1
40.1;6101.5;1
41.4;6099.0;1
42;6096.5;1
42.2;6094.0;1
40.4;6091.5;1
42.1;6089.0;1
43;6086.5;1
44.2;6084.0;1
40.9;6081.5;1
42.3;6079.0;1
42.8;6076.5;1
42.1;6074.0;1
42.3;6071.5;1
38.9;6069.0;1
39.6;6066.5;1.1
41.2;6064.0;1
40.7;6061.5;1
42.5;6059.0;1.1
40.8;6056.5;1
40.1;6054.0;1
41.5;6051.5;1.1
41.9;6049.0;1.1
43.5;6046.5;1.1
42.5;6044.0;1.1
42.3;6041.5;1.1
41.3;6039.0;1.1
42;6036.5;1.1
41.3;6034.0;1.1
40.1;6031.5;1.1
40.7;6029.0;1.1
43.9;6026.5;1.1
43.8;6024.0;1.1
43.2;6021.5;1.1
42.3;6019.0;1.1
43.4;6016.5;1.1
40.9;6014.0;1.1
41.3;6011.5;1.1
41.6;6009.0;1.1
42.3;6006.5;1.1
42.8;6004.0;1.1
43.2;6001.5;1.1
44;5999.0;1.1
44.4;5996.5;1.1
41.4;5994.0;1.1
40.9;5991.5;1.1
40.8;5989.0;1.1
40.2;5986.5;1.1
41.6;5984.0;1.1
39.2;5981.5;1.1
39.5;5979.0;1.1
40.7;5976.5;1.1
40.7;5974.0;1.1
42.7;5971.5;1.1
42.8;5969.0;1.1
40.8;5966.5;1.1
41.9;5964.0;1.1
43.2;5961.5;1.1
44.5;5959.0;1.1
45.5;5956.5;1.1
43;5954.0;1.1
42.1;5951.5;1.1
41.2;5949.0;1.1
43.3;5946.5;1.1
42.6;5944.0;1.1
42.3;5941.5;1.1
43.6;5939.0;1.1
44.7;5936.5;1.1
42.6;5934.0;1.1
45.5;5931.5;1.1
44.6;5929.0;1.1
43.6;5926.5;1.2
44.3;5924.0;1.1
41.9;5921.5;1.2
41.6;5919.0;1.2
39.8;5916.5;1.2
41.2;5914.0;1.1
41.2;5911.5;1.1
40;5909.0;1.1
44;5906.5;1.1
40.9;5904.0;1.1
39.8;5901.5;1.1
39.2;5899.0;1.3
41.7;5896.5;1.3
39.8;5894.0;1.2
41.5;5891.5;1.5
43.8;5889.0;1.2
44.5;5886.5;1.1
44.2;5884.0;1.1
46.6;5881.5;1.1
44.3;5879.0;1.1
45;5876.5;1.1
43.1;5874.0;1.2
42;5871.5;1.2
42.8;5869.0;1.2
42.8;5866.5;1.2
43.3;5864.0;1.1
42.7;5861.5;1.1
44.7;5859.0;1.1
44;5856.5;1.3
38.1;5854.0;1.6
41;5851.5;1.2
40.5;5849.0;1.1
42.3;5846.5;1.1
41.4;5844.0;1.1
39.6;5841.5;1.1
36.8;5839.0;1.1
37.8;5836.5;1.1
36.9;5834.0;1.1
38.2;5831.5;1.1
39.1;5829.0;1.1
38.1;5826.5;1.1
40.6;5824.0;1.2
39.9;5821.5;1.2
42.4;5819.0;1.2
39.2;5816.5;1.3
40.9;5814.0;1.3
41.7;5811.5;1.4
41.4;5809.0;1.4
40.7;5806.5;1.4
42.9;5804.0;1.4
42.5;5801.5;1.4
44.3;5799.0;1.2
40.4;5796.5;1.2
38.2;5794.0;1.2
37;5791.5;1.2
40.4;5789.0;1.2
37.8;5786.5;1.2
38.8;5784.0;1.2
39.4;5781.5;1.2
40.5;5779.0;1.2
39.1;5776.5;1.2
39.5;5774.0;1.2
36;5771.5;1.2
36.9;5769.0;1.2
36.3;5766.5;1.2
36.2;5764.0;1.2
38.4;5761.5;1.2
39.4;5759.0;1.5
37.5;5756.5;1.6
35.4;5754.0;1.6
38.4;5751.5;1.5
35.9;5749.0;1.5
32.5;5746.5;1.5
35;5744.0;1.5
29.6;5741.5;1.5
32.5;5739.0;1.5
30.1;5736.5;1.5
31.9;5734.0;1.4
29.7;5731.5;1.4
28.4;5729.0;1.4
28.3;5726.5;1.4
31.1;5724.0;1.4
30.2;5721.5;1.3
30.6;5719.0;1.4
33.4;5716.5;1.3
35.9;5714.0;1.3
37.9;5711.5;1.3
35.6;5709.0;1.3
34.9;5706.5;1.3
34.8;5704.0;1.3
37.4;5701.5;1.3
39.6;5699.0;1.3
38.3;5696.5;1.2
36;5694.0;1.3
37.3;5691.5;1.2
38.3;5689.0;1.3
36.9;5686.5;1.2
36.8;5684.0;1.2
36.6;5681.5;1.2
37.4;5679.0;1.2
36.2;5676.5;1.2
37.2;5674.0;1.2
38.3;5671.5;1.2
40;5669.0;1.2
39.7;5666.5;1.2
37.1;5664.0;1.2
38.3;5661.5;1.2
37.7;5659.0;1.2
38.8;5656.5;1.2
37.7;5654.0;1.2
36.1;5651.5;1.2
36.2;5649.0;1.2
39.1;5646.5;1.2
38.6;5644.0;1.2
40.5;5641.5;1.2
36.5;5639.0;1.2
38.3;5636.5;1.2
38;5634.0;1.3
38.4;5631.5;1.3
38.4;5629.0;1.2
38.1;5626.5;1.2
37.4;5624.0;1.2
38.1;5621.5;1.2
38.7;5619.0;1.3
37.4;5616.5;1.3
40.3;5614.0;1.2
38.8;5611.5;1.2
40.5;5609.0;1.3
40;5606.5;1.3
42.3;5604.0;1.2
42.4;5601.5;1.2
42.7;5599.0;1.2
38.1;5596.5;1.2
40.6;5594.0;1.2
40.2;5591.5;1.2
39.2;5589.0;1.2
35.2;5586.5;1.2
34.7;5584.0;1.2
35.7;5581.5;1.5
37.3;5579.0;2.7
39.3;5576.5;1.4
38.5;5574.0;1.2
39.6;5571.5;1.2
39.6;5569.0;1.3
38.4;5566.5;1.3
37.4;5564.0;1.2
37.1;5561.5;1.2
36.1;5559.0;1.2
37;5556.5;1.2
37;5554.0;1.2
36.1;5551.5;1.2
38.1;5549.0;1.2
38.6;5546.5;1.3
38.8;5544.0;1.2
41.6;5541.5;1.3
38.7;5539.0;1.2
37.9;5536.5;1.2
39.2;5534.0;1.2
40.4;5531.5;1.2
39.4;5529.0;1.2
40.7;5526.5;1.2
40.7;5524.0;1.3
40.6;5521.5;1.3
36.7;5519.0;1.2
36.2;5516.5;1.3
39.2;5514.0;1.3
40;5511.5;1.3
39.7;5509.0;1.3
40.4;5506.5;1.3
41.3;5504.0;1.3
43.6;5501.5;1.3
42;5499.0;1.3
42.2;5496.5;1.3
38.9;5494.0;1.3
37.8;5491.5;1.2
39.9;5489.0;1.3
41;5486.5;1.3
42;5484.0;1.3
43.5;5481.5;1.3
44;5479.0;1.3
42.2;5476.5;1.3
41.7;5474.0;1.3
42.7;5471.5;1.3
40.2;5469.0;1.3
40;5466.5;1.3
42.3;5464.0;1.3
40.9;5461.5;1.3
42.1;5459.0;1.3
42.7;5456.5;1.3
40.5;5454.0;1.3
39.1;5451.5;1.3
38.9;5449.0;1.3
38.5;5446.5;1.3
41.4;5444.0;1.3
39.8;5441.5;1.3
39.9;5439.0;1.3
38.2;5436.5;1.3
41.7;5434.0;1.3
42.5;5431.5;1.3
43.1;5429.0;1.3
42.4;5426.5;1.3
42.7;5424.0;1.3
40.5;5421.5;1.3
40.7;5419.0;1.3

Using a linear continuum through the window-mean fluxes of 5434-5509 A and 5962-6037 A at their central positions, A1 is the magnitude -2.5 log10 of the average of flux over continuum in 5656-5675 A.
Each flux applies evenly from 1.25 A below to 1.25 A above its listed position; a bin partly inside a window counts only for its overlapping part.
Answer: 0.08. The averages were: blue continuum 40.9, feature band 38.4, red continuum 41.8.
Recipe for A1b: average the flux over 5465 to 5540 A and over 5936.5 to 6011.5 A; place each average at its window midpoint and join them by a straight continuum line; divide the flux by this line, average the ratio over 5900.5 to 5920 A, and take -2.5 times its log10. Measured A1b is 0.02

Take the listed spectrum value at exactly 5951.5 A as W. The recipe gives 42.1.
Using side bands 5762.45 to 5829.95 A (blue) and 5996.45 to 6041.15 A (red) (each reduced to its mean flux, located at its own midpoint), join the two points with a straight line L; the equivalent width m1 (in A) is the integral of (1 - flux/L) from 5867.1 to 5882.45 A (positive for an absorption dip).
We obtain -1.2 A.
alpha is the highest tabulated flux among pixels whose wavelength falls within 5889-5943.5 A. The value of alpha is 45.5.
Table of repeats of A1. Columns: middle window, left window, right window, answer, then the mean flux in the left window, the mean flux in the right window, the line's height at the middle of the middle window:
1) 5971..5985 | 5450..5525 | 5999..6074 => 0.029 mag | 40.8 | 41.8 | 41.7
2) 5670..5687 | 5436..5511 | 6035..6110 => 0.114 mag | 40.9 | 41.7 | 41.2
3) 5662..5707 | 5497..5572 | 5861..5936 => 0.087 mag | 39.1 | 42.6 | 40.6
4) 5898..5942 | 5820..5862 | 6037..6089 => -0.042 mag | 40.1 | 41.7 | 40.7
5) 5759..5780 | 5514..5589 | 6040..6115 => 0.050 mag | 38.2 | 41.8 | 39.7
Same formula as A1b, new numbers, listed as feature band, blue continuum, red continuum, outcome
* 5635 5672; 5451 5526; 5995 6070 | 0.08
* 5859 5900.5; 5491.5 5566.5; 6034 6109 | -0.06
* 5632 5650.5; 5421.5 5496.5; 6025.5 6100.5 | 0.08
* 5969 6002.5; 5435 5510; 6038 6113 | 0.00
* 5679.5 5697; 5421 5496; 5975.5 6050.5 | 0.12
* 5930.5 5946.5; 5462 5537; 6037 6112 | -0.05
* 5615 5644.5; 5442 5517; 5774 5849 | 0.06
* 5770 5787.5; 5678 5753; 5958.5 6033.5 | -0.08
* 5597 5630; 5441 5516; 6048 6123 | 0.04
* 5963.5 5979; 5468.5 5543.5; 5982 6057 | 0.01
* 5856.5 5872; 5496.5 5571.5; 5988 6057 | -0.05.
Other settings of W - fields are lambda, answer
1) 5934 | 42.6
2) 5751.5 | 38.4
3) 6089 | 42.1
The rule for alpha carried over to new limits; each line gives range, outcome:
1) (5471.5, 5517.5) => 44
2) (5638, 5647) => 40.5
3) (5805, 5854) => 42.4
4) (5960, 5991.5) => 43.2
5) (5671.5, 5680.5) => 38.3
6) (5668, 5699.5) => 40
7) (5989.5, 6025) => 44.4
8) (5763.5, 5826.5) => 44.3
